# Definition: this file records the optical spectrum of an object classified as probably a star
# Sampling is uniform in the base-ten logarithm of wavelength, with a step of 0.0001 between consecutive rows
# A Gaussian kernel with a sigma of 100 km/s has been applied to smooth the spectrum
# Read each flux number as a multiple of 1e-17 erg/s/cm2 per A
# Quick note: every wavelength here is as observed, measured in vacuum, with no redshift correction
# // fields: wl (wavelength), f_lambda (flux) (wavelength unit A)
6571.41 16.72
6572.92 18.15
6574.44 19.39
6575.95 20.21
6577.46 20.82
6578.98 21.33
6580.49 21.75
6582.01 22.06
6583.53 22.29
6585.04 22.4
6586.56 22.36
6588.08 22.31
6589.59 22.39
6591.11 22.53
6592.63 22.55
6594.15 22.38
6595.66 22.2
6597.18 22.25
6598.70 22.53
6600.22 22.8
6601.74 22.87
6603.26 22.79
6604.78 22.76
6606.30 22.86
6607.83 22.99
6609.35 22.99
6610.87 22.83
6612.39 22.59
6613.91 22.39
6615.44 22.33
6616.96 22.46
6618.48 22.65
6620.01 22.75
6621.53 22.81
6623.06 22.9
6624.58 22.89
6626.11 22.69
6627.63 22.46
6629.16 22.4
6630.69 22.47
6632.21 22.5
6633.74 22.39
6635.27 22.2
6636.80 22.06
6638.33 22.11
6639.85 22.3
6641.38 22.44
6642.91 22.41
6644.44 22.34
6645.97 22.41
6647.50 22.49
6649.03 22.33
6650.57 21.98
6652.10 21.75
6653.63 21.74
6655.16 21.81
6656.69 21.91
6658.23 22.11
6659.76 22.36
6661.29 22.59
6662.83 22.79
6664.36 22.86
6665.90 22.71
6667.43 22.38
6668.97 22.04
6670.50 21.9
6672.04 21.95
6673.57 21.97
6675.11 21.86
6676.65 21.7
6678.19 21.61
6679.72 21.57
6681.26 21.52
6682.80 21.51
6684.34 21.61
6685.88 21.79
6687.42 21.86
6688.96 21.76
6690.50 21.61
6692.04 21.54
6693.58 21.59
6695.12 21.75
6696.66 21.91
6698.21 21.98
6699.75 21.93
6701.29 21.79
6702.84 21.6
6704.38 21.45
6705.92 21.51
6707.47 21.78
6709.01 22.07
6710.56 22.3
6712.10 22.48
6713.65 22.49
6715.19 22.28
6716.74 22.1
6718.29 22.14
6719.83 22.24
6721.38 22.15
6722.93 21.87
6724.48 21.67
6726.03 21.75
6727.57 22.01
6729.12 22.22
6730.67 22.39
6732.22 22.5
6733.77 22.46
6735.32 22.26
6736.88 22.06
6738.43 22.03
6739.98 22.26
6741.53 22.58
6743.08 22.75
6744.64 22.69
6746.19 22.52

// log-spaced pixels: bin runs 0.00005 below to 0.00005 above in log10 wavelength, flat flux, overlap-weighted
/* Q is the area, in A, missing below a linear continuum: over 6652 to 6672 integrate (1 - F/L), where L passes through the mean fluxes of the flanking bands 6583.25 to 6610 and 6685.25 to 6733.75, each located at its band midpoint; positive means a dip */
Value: 0.0 A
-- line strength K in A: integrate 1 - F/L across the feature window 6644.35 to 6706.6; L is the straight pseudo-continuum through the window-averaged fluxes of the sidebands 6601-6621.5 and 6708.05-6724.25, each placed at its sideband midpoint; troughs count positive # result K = 1.3 A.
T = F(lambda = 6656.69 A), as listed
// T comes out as 21.91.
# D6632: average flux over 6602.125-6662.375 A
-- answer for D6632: 22.4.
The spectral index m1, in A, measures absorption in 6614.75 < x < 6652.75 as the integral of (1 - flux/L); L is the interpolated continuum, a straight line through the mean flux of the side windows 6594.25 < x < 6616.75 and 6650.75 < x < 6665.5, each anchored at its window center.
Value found 0.0 A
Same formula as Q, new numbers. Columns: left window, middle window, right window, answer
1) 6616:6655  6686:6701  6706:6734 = 0.3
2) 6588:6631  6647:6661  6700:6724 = 0.2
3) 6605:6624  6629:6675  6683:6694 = -0.1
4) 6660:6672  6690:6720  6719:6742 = 0.5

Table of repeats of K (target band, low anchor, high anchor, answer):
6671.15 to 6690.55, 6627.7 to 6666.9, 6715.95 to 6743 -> 0.5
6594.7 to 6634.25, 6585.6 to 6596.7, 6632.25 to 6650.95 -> -0.5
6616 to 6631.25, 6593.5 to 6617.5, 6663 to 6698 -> -0.1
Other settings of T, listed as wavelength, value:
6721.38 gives 22.15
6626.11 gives 22.69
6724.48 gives 21.67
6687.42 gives 21.86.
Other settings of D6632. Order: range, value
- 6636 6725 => 22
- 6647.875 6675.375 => 22.2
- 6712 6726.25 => 22.1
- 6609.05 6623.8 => 22.7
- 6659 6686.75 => 22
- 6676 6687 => 21.6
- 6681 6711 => 21.7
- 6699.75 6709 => 21.7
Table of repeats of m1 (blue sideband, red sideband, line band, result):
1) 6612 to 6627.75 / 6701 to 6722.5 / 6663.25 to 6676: 0.1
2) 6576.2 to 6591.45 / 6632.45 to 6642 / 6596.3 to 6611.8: -0.5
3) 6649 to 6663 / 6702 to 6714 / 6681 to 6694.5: 0.2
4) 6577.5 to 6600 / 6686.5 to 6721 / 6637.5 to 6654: -0.1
